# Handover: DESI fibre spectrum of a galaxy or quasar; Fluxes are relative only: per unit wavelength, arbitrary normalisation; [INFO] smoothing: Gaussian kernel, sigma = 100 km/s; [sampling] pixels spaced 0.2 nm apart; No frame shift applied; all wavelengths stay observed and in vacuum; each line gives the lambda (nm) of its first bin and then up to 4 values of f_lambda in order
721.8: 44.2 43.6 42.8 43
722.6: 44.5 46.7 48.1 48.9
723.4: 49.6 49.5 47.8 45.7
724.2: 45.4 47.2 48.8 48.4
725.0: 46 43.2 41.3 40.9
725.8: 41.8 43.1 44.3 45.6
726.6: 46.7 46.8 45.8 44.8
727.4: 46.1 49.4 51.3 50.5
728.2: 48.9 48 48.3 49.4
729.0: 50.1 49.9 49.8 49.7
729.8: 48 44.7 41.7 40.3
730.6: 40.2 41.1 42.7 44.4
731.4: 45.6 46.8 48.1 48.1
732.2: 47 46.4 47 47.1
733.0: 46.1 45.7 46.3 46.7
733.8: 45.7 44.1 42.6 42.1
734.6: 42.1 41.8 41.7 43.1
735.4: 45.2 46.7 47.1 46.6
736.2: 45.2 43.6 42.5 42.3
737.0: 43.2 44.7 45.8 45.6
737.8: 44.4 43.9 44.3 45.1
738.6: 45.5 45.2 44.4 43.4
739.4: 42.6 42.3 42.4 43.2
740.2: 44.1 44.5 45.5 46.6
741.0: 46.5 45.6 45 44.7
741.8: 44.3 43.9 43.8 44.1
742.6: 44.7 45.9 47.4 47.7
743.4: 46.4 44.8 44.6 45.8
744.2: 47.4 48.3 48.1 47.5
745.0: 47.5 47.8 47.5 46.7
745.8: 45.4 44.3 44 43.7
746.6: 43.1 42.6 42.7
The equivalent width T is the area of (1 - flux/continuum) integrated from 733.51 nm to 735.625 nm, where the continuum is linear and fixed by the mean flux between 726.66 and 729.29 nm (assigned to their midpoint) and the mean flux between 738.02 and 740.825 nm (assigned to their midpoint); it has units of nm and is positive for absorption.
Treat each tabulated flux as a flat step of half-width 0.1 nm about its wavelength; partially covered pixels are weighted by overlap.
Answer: 0.104 nm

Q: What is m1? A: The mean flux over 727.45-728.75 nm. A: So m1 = 49.3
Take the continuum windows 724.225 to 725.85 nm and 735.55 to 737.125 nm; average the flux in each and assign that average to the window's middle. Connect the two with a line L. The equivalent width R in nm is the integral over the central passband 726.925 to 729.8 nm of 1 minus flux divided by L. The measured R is -0.25 nm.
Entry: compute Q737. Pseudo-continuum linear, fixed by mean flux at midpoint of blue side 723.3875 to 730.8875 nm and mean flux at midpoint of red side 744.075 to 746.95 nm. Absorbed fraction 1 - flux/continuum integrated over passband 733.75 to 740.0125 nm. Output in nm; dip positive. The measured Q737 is 0.28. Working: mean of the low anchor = 46.3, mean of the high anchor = 45.9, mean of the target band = 44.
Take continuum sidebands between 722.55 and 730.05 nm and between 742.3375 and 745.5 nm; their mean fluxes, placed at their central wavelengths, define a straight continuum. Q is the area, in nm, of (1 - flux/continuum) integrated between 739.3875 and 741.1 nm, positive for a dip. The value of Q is 0.09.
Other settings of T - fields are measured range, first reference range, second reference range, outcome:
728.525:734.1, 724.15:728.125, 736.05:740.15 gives -0.13 nm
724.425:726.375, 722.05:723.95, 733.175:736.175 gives 0.08 nm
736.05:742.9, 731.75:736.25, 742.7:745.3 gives 0.26 nm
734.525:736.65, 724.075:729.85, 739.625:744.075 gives 0.07 nm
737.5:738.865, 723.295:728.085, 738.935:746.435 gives 0.02 nm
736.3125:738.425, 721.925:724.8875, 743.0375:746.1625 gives 0.12 nm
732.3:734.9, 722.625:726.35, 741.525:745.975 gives 0.06 nm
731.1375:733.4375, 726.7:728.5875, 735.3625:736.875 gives -0.01 nm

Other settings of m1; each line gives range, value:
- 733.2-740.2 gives 44.2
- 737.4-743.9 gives 44.8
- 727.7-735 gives 46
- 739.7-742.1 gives 44.7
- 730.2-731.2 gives 41.5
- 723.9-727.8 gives 45.5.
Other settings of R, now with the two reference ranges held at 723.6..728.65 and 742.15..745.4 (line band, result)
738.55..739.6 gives 0.05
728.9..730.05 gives -0.06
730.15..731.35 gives 0.11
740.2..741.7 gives 0.03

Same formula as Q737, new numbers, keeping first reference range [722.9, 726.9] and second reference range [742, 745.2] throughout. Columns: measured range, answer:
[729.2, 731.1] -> 0.06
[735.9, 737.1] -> 0.06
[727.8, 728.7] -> -0.06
